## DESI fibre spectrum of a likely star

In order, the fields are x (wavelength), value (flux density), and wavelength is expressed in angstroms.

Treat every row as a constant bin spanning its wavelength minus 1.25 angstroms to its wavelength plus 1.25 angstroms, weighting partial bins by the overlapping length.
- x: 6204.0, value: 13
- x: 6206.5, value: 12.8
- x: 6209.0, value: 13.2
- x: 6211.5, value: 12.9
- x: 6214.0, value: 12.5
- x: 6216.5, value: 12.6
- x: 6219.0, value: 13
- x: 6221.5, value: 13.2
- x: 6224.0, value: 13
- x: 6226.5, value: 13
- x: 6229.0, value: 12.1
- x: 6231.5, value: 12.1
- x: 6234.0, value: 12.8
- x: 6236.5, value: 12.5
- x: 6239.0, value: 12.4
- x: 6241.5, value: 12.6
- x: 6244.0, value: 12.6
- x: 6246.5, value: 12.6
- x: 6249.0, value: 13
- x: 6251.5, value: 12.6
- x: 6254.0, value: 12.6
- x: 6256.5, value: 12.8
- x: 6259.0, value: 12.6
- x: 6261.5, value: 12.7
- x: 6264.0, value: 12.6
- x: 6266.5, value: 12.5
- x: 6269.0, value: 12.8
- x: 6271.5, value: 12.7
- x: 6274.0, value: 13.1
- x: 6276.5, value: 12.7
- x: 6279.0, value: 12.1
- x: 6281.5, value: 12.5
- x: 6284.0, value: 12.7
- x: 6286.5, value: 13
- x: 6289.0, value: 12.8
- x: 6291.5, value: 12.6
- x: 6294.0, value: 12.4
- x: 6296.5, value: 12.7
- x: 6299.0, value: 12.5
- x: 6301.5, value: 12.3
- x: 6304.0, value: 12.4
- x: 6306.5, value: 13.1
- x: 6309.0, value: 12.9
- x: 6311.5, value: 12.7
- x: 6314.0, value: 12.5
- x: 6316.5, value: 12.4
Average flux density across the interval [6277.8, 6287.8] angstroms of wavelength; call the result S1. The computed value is 12.6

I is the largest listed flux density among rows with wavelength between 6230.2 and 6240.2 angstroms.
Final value 12.8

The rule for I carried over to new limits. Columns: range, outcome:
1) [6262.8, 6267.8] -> 12.6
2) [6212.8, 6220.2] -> 13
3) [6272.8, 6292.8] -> 13.1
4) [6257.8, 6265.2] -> 12.7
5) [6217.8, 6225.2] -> 13.2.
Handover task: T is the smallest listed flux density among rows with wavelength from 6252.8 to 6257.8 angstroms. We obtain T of 12.6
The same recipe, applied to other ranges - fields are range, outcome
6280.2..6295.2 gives 12.4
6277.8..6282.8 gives 12.1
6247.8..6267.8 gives 12.5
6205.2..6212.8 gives 12.8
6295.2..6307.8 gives 12.3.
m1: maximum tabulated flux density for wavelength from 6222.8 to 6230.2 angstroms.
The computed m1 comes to 13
